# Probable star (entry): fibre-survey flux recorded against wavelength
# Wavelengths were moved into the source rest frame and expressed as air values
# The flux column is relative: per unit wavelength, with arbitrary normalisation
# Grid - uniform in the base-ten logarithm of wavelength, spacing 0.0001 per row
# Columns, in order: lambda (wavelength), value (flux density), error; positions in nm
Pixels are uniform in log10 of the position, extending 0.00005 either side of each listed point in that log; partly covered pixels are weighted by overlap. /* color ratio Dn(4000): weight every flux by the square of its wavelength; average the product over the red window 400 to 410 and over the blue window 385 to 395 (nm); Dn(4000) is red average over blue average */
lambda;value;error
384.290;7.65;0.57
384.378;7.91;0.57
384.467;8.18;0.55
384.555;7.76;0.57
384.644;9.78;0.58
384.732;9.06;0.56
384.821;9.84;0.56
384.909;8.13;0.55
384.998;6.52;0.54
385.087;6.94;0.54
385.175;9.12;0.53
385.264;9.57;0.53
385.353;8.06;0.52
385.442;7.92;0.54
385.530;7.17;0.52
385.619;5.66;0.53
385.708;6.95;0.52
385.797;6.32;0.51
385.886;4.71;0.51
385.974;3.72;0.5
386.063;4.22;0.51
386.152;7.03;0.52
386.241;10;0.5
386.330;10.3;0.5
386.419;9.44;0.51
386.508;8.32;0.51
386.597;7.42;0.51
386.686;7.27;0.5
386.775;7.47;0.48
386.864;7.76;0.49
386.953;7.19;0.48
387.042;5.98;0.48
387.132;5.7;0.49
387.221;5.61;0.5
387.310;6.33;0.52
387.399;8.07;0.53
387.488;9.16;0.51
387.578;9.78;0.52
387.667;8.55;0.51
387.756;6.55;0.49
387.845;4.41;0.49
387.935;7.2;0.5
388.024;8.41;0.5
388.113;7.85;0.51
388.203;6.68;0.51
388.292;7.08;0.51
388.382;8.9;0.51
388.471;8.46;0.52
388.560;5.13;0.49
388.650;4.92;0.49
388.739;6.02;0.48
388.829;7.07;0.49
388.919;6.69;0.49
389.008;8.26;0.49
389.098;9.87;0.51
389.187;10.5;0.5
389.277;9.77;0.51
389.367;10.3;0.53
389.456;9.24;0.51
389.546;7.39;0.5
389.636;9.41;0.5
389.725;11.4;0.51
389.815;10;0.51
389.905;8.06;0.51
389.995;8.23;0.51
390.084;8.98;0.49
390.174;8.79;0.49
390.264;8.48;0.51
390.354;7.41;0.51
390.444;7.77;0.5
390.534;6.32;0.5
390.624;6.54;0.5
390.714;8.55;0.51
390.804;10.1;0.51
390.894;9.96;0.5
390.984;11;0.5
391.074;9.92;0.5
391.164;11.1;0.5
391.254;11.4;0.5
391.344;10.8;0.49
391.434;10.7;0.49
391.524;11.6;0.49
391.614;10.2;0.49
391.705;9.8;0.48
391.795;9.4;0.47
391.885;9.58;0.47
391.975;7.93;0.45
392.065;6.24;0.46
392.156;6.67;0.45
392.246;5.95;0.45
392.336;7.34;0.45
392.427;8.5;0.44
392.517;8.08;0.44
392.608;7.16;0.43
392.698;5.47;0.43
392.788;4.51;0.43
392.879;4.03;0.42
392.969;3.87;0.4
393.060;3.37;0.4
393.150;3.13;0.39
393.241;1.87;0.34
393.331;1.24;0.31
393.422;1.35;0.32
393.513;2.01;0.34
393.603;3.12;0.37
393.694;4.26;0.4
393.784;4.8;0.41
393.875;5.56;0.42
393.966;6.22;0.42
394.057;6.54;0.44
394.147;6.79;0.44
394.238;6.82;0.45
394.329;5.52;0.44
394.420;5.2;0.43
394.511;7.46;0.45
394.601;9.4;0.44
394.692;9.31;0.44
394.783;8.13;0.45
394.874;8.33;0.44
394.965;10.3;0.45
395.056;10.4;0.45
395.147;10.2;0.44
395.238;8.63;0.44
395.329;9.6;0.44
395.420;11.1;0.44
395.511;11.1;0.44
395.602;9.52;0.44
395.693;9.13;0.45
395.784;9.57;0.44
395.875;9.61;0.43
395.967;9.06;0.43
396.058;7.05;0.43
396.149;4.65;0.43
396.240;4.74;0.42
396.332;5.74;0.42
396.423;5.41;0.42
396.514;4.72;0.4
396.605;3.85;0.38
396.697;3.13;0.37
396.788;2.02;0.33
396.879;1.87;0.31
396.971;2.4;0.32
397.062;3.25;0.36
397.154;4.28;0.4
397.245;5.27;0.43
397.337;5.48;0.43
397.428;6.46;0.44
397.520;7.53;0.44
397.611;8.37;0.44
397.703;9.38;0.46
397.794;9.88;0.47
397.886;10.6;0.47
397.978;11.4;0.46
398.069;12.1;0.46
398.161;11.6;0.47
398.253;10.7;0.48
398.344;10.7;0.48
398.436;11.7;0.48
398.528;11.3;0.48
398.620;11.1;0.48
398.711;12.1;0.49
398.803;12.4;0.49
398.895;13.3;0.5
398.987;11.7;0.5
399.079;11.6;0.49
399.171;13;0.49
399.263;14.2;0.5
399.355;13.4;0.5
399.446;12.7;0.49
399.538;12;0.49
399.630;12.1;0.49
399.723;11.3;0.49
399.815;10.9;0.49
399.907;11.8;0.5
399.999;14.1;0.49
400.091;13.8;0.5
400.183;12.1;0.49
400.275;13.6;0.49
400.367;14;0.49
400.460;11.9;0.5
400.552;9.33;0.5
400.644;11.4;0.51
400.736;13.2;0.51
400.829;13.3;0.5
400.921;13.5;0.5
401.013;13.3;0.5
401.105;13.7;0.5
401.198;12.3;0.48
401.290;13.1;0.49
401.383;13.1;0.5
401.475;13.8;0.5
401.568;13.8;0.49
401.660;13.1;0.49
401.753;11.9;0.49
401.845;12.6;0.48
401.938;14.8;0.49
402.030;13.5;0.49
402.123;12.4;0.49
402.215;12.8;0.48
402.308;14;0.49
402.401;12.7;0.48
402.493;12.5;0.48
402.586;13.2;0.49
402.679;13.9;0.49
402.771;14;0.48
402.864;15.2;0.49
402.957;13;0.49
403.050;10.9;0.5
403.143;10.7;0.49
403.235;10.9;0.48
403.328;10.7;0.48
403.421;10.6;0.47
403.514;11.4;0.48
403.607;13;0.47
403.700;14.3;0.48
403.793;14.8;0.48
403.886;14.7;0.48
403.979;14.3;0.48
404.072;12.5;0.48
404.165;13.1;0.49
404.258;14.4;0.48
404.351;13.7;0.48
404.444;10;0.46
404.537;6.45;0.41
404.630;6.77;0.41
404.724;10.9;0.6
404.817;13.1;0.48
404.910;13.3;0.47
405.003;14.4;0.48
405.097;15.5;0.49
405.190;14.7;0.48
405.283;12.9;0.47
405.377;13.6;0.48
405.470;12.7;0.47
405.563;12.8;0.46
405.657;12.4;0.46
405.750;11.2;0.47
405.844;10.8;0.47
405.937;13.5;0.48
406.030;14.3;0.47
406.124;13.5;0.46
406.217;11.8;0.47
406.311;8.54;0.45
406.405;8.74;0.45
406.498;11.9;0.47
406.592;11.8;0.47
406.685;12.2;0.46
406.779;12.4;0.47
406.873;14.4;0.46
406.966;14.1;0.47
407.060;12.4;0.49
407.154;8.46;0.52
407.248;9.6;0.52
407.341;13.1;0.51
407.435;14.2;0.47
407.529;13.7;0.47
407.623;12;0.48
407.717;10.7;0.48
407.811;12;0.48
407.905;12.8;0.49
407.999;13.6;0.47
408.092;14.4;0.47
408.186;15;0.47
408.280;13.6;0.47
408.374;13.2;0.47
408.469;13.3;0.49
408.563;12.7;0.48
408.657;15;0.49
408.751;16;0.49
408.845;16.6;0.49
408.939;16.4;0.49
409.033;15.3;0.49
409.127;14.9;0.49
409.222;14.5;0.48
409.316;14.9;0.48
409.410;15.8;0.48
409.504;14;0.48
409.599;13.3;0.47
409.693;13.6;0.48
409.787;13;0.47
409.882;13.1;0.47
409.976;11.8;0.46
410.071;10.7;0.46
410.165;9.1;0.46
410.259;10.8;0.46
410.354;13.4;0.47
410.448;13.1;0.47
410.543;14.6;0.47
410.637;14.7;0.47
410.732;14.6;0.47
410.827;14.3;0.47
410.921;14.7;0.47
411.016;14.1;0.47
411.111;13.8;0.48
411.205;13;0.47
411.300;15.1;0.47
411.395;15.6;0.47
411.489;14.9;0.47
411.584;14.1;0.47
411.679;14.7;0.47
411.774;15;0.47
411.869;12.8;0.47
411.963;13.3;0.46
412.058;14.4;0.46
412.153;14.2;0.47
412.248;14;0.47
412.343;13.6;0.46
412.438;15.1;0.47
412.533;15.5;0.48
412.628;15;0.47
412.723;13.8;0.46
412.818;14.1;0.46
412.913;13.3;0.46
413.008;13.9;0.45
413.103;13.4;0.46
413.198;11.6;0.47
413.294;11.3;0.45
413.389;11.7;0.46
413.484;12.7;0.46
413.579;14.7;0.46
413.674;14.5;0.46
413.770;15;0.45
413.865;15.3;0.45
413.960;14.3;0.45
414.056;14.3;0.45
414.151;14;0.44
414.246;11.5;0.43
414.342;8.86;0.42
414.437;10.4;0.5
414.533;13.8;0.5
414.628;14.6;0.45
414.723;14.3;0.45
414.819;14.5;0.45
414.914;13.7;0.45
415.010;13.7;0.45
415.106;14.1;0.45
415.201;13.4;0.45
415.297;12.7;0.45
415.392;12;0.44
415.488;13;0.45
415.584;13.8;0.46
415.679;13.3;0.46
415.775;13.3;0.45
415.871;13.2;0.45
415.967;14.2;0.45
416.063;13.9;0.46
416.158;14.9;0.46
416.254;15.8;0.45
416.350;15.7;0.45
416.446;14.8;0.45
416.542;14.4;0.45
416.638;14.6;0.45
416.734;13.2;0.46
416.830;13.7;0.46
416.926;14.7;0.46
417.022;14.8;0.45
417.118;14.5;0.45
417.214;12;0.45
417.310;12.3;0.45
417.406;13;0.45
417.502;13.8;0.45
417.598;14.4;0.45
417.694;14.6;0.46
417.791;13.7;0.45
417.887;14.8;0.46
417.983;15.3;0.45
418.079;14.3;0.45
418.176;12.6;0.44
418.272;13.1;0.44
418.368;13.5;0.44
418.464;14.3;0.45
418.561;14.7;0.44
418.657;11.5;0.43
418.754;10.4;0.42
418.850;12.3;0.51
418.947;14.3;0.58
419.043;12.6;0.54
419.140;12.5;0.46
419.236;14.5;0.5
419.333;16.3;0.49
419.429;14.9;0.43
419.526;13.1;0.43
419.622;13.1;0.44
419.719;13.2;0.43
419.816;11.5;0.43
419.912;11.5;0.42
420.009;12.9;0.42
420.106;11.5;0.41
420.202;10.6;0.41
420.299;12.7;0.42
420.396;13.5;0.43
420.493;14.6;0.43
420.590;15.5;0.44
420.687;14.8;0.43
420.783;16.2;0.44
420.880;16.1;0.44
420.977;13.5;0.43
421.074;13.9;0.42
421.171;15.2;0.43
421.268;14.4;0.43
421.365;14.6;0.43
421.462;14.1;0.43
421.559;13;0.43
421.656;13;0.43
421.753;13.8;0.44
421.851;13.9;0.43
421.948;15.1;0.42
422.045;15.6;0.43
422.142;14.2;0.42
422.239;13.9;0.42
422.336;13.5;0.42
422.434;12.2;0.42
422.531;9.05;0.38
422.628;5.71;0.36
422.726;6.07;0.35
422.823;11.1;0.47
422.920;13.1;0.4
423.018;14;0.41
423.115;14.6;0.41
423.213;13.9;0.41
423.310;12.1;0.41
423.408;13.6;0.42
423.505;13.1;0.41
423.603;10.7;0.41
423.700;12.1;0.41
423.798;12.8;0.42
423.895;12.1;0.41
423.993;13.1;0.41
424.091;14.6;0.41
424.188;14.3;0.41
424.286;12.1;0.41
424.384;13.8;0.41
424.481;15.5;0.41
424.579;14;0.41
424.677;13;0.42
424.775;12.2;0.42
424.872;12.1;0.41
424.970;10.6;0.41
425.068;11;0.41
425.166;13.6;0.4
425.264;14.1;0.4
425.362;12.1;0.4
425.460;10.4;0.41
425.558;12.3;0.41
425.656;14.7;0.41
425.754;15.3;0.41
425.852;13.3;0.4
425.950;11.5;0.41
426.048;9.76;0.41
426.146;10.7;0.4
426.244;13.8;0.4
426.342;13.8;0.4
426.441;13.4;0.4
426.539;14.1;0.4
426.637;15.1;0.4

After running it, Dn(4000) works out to 1.9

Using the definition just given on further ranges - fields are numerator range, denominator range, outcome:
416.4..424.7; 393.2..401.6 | 1.64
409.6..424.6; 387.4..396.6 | 2.01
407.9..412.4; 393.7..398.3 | 2.03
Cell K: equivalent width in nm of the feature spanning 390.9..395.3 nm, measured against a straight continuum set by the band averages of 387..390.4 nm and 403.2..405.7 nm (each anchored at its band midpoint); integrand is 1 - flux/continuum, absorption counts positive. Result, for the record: 0.96 nm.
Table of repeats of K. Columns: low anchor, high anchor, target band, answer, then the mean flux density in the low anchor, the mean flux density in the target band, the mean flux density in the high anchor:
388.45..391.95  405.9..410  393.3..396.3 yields 0.86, 8.95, 7.2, 13.2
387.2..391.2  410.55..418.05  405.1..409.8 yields -0.31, 8.24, 13.2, 13.9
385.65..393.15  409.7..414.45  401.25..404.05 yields -0.46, 7.83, 13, 13.5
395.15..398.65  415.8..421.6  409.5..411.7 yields -0.37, 7.75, 13.5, 13.8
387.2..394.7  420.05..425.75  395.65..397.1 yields 0.51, 7.41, 5.39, 13.1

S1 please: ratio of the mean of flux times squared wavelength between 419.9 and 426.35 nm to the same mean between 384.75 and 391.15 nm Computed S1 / 2.0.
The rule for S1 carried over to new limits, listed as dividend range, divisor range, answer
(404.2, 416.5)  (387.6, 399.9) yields 1.79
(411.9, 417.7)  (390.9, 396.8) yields 2.13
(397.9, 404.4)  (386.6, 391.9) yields 1.60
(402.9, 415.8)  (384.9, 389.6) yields 1.96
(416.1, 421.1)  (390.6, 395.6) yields 2.10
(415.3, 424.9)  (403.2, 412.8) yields 1.08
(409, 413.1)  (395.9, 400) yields 1.66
